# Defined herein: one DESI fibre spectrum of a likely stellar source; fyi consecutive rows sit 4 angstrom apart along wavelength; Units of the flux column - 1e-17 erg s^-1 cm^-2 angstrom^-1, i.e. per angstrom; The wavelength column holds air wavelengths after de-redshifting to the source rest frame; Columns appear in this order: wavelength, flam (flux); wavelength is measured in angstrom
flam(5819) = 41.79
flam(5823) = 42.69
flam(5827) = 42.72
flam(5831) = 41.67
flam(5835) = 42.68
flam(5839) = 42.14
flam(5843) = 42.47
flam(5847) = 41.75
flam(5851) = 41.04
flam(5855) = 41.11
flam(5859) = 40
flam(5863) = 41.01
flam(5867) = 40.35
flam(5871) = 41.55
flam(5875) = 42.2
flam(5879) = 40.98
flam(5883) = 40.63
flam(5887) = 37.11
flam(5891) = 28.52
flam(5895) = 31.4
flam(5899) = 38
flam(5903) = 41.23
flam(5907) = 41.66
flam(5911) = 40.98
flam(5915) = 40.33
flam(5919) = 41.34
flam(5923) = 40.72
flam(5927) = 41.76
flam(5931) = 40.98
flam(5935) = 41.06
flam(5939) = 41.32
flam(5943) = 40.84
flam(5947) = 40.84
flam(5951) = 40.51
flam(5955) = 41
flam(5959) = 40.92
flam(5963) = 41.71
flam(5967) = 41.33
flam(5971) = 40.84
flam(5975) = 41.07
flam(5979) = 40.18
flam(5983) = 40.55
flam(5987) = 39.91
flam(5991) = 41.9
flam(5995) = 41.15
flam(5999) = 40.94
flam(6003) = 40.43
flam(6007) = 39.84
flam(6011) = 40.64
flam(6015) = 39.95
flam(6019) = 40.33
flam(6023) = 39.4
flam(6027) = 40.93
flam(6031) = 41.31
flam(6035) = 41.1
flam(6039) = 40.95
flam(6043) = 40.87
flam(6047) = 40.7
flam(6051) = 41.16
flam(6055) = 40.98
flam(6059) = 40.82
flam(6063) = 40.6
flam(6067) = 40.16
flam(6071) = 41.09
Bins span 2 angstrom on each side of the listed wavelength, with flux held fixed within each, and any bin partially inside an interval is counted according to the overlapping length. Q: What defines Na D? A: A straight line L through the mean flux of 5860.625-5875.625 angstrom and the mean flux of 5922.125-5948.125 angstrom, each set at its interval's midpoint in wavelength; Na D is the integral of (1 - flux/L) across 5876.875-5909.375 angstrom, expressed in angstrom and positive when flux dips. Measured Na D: 2.9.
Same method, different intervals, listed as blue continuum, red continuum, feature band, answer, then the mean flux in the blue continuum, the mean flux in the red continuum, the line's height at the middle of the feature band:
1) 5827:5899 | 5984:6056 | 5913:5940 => -0.6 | 39.8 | 40.7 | 40.2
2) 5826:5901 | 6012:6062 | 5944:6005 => -0.8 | 39.8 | 40.7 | 40.4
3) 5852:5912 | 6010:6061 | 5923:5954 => -1.0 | 39.1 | 40.7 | 39.7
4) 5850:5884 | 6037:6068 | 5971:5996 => 0.1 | 41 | 40.8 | 40.9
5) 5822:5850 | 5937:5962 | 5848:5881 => 0.7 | 42.2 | 40.9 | 41.9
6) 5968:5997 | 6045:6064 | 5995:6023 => 0.3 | 40.8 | 40.9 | 40.8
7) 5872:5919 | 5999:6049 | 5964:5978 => -0.5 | 38.6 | 40.6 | 39.8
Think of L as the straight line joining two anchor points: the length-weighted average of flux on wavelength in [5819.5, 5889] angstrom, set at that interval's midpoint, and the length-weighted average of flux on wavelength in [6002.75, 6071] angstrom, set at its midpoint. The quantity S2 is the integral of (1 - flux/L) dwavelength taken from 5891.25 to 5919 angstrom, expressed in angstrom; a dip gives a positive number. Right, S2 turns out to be 1.8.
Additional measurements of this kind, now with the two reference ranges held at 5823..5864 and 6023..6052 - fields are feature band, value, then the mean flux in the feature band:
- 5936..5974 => 0.2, 41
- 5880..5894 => 2.0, 35.5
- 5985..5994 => 0.0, 40.9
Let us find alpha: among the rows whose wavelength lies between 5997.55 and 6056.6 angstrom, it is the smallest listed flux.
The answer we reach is 39.4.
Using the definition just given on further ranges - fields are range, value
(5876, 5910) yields 28.52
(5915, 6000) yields 39.91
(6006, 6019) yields 39.84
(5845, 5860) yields 40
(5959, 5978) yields 40.84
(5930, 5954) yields 40.51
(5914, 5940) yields 40.33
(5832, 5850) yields 41.75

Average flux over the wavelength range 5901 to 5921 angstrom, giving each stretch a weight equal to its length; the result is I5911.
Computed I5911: 41.1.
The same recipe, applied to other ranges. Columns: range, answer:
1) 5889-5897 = 30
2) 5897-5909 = 40.3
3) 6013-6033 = 40.4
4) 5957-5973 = 41.2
